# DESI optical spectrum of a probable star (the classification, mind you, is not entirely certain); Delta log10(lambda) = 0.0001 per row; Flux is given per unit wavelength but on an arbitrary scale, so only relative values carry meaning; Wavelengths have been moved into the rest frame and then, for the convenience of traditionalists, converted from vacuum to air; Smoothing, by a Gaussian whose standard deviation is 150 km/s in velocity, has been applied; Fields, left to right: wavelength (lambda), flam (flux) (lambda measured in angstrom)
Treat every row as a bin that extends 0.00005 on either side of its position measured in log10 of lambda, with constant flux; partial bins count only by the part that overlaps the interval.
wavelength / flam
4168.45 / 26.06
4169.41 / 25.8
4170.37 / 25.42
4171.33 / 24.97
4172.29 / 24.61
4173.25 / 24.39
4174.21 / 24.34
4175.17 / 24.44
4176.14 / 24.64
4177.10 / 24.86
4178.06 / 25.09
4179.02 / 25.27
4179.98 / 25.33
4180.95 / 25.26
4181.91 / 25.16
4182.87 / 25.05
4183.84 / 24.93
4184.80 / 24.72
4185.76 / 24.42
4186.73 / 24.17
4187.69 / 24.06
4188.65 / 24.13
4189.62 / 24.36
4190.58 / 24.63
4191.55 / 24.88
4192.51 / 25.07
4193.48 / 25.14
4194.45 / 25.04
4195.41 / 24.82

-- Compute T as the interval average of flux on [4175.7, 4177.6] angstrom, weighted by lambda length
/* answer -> 24.8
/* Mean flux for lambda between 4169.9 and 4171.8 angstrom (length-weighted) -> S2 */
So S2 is 25.2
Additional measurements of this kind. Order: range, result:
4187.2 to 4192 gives 24.4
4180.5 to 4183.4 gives 25.1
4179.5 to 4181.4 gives 25.2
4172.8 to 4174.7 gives 24.4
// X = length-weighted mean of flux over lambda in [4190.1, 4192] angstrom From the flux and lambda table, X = 24.7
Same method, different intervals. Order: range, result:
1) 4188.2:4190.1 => 24.2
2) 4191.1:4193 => 25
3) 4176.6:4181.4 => 25.2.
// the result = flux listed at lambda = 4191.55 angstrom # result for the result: 24.88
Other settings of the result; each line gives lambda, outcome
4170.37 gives 25.42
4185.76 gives 24.42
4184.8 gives 24.72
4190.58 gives 24.63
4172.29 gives 24.61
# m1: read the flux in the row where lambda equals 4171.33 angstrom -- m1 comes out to 24.97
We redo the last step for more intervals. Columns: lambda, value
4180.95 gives 25.26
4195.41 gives 24.82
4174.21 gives 24.34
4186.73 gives 24.17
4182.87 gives 25.05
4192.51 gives 25.07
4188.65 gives 24.13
